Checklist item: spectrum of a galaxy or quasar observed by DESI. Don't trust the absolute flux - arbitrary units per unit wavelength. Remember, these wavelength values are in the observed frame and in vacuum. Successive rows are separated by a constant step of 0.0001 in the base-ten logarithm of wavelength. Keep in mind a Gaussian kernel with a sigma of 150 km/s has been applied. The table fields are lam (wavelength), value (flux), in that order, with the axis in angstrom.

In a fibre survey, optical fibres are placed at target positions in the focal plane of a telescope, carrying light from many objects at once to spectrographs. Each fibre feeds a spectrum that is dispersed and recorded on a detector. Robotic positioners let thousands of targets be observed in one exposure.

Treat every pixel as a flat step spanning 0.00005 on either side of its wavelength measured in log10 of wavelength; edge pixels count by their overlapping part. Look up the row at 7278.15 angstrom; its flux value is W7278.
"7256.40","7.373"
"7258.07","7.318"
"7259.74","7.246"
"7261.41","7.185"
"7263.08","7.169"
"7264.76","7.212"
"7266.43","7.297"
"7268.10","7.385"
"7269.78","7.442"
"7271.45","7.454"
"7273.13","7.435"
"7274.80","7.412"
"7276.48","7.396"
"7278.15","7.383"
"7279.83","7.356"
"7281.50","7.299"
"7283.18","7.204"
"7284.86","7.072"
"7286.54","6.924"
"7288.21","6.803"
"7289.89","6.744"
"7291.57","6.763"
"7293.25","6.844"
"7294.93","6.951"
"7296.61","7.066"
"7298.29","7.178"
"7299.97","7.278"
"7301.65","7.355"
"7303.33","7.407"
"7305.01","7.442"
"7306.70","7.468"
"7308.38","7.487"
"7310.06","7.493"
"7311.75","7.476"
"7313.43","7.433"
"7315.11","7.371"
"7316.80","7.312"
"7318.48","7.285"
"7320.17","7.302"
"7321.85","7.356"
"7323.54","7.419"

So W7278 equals 7.383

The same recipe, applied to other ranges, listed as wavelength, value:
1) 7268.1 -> 7.385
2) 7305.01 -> 7.442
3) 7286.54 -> 6.924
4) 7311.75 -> 7.476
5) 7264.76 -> 7.212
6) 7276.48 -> 7.396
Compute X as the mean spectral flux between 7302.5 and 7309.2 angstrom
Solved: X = 7.45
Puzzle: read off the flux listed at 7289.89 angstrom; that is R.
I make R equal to 6.744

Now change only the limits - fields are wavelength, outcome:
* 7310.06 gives 7.493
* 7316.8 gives 7.312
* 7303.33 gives 7.407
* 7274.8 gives 7.412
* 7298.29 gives 7.178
